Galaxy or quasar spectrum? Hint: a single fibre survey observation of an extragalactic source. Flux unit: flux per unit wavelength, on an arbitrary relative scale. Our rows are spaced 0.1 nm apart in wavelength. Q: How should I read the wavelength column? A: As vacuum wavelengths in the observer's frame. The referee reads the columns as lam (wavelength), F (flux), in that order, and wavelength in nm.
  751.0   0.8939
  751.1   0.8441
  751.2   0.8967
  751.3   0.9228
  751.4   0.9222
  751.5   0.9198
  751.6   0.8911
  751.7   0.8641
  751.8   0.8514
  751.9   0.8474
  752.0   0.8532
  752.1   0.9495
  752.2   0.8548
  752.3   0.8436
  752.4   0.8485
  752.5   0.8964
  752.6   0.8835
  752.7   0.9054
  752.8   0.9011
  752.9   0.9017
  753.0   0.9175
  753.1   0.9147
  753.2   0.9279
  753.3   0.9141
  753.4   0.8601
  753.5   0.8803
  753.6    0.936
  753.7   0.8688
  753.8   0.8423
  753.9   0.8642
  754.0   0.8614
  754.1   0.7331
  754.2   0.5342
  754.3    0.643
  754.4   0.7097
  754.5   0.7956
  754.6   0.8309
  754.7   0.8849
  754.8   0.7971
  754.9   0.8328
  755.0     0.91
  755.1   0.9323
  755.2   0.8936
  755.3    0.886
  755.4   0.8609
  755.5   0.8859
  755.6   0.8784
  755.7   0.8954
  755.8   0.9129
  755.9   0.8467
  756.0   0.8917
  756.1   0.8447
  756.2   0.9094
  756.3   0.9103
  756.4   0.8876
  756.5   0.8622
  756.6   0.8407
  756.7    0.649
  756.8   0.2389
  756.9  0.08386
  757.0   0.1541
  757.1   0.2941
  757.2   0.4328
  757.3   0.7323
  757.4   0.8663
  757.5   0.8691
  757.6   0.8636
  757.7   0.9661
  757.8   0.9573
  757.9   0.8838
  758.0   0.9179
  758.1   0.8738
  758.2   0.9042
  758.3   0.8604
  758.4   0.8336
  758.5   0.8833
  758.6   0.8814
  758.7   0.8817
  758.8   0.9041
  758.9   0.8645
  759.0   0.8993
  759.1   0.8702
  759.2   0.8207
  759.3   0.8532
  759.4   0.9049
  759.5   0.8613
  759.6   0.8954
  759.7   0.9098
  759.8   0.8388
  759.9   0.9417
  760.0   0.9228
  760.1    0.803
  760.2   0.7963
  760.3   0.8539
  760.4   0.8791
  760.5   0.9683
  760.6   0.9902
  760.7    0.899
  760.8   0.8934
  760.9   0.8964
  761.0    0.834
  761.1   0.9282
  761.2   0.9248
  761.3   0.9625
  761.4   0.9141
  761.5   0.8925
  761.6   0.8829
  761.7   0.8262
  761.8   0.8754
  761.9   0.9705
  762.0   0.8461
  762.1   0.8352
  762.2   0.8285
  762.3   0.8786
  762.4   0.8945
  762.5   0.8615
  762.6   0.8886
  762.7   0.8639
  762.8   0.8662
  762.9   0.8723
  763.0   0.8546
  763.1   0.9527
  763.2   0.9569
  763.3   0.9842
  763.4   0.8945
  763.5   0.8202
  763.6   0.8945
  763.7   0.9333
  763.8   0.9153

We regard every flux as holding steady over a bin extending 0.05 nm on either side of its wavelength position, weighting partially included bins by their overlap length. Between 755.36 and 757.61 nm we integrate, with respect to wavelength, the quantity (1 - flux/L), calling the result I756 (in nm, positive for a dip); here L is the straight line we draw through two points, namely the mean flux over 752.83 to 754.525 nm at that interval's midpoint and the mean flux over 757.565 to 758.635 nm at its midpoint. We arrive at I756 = 0.389 nm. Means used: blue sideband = 0.831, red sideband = 0.894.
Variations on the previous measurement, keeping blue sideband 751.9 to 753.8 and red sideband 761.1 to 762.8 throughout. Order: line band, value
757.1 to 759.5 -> 0.11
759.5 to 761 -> -0.01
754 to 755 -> 0.14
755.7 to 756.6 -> 0.01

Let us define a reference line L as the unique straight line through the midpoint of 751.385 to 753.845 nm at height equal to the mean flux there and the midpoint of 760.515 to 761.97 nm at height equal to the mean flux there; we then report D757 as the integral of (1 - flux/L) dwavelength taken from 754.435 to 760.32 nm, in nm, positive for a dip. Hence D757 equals 0.541 nm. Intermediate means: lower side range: 0.887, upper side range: 0.907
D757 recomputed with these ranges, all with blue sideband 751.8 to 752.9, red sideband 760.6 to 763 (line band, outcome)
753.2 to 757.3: 0.52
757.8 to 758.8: 0.00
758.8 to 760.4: 0.02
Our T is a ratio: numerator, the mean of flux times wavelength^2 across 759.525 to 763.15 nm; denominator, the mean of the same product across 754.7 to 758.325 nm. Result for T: 1.14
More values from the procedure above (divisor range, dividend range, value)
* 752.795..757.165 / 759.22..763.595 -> 1.15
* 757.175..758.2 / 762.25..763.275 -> 1.06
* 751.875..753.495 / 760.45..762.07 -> 1.04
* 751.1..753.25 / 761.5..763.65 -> 1.02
